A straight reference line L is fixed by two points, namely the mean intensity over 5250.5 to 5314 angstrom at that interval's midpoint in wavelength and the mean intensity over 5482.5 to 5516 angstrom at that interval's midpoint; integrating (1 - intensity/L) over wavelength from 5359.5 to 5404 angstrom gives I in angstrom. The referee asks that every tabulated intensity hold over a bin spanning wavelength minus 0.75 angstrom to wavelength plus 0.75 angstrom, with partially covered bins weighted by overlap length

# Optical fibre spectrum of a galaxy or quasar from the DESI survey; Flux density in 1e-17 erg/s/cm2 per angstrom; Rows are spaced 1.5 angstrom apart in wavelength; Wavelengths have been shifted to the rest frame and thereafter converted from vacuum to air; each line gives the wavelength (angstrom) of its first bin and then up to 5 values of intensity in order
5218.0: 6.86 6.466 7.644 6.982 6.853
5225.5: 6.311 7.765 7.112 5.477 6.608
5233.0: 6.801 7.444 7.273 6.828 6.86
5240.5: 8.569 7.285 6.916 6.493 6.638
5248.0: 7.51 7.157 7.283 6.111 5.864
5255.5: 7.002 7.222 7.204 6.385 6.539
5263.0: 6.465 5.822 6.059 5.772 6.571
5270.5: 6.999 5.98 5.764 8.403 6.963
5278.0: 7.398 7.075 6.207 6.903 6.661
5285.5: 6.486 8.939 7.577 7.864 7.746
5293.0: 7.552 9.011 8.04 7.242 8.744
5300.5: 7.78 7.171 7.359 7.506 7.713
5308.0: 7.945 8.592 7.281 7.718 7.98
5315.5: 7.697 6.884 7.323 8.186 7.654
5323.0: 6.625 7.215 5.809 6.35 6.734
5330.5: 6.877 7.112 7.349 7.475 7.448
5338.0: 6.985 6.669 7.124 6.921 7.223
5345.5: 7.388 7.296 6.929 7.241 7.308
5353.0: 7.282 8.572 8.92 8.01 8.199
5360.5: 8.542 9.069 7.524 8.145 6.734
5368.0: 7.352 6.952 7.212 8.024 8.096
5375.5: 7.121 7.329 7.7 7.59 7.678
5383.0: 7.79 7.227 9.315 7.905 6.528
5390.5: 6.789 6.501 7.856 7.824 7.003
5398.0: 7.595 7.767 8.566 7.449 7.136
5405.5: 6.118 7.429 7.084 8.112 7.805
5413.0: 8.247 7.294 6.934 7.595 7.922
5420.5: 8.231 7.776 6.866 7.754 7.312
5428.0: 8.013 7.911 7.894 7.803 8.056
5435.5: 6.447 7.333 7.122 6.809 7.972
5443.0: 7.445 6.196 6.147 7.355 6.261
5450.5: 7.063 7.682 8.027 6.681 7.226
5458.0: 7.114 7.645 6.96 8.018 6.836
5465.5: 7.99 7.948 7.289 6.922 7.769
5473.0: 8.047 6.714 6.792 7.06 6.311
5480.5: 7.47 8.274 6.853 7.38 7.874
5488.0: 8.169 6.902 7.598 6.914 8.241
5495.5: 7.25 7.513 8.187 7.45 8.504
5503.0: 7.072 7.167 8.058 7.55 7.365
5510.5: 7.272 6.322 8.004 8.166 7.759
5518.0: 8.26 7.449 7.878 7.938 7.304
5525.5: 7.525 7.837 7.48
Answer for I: -1.7 angstrom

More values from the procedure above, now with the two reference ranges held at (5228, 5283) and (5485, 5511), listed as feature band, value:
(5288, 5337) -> -3.75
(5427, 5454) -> 0.35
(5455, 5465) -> 0.26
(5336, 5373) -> -2.33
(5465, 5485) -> 0.47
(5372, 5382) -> -0.63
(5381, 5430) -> -1.83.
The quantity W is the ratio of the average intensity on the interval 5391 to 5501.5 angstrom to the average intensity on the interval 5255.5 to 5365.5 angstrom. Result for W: 1.0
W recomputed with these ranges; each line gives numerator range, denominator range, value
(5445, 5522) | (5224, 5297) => 1.06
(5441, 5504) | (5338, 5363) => 0.96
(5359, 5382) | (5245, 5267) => 1.16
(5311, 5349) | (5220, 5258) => 1.03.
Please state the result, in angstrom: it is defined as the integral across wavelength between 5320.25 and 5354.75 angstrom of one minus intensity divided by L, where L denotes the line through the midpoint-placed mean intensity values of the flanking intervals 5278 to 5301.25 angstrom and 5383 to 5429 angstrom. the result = 2.09 angstrom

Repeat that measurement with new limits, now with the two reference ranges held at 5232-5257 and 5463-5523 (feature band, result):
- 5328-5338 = 0.1 angstrom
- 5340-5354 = 0.0 angstrom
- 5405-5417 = -0.1 angstrom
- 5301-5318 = -1.1 angstrom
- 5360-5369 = -0.7 angstrom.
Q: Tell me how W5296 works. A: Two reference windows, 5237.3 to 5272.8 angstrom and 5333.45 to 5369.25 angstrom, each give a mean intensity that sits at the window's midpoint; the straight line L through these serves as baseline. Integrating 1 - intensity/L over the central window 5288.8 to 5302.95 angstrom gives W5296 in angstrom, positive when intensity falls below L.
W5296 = -1.6 angstrom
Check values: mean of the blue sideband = 6.73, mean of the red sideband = 7.57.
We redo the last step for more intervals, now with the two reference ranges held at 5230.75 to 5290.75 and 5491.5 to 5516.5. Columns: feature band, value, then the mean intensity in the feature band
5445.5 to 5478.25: 0.9 angstrom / 7.26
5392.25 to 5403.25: -0.6 angstrom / 7.67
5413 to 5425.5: -0.4 angstrom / 7.58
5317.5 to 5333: 0.2 angstrom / 6.99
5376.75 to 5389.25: -0.9 angstrom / 7.73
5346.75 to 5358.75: -1.0 angstrom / 7.73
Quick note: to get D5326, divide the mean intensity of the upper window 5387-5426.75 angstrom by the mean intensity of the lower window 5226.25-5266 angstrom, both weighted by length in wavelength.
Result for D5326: 1.09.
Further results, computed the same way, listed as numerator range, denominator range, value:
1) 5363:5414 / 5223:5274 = 1.11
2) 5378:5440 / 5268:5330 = 1.03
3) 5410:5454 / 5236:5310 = 1.04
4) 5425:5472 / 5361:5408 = 0.97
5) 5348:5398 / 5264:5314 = 1.05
